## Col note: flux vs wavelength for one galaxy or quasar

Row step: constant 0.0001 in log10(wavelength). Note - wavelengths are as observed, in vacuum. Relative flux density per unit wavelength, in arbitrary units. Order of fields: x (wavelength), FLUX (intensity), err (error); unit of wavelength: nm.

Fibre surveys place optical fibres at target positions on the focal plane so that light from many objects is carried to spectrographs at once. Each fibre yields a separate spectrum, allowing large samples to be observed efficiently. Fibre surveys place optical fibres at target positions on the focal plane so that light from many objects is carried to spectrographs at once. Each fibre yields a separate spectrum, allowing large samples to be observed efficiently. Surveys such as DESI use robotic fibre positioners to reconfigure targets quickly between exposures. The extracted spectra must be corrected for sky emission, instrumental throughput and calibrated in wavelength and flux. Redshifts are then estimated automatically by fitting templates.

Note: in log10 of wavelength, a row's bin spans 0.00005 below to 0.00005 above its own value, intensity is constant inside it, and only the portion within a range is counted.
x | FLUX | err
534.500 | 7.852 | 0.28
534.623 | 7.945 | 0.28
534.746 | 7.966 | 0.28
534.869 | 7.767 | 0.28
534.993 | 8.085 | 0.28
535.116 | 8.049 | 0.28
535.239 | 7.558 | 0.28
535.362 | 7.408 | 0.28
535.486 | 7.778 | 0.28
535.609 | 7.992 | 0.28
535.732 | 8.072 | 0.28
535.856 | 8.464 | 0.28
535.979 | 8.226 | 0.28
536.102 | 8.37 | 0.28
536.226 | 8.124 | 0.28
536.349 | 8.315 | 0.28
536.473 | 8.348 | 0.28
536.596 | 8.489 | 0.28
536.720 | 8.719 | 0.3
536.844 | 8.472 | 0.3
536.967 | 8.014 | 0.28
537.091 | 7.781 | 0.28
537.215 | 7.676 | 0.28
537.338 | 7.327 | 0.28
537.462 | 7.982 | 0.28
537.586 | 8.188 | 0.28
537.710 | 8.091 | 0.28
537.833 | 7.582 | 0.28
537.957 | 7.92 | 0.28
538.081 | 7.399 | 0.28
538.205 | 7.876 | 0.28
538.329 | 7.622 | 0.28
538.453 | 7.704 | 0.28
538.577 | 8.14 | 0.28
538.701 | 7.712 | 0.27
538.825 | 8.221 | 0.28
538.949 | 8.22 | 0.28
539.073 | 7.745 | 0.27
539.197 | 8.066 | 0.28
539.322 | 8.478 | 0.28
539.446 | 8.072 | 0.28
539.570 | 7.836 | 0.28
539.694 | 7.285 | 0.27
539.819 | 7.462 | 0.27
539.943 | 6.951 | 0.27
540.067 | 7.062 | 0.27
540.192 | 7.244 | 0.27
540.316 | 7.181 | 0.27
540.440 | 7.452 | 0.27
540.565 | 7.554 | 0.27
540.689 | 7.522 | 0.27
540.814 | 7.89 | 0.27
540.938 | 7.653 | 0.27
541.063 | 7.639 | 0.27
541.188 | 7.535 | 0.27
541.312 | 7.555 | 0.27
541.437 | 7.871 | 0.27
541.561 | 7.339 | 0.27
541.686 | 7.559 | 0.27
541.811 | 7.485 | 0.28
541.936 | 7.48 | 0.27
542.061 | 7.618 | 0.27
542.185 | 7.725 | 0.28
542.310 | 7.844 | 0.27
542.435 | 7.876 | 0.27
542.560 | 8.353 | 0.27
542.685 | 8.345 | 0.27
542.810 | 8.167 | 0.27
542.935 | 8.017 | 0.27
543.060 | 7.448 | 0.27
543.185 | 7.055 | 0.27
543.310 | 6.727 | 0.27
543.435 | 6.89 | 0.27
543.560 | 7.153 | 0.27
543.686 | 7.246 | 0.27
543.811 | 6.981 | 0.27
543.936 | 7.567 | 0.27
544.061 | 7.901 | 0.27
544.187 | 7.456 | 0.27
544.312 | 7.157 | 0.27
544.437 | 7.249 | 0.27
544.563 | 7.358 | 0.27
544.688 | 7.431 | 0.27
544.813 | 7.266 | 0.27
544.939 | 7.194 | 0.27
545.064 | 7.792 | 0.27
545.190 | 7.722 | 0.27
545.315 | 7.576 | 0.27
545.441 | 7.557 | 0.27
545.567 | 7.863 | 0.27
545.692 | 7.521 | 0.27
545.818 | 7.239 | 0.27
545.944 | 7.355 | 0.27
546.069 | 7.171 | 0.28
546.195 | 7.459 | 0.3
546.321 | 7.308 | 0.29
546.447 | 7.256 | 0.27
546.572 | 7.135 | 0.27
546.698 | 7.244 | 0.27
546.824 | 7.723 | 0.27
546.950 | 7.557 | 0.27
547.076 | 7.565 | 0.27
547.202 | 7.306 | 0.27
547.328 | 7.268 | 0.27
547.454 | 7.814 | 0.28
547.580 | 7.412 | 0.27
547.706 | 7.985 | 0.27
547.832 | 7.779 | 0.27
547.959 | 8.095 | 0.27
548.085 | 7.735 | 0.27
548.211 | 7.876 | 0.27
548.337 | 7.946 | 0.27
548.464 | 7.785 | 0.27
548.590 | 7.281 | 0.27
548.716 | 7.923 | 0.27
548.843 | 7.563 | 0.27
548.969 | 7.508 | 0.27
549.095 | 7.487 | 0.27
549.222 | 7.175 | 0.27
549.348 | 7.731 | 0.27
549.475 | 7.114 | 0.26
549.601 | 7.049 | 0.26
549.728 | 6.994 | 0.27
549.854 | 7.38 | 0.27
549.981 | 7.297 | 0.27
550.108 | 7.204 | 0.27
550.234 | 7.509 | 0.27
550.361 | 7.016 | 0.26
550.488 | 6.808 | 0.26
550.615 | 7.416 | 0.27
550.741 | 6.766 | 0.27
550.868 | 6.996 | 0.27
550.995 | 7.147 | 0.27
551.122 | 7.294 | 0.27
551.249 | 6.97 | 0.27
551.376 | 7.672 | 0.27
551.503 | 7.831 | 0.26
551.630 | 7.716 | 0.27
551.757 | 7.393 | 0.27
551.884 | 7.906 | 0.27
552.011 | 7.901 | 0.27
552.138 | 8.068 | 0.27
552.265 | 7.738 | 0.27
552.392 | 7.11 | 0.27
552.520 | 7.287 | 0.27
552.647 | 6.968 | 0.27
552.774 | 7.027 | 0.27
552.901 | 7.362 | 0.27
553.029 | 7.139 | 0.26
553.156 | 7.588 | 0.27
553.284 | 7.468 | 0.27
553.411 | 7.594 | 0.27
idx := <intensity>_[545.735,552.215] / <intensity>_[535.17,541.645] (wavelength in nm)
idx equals 0.95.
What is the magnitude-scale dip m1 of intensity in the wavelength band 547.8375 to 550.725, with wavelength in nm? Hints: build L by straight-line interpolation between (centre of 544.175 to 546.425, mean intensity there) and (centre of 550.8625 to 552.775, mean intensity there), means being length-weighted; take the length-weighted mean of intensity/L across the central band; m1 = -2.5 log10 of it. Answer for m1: 0.00 mag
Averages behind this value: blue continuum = 7.42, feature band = 7.44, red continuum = 7.47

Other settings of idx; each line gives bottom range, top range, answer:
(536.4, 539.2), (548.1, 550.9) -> 0.92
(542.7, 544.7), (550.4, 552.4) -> 1.01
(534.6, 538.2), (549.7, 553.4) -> 0.92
